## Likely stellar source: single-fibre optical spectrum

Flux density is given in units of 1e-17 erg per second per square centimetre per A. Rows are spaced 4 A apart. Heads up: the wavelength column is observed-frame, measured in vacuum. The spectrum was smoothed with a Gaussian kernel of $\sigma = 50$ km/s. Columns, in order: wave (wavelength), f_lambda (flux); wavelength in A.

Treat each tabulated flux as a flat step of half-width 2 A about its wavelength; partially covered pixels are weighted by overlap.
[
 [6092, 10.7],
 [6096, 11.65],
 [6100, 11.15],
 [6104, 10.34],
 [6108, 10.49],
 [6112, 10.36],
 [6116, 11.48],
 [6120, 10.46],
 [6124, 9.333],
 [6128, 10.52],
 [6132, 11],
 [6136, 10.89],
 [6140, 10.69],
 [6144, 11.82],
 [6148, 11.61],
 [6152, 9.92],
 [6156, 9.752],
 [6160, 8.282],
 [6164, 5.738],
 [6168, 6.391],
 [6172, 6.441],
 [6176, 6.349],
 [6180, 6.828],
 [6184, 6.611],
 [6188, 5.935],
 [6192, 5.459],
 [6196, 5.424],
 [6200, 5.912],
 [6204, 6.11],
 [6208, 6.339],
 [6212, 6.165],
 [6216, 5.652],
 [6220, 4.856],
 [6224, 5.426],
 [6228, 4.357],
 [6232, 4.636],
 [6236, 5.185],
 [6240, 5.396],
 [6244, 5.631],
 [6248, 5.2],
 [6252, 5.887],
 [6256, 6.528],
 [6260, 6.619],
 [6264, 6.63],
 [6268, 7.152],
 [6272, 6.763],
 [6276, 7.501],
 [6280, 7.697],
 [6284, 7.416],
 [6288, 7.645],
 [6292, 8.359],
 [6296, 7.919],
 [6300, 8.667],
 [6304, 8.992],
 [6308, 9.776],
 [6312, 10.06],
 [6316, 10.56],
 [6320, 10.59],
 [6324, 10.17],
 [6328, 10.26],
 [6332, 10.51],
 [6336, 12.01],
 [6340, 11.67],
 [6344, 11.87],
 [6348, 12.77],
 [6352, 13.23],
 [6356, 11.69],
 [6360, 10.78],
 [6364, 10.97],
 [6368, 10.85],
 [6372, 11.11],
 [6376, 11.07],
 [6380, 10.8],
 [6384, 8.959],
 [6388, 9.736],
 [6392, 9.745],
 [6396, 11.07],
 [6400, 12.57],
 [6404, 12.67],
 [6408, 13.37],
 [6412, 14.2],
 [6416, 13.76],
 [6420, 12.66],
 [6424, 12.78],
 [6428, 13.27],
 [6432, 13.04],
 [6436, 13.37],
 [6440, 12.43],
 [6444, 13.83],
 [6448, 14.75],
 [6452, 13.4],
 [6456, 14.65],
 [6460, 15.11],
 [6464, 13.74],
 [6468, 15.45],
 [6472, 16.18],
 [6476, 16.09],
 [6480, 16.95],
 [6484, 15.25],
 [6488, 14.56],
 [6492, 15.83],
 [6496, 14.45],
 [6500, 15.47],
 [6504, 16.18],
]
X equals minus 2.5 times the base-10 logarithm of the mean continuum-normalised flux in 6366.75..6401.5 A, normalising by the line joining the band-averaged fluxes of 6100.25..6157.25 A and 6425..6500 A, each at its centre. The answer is 0.27 mag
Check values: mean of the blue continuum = 10.6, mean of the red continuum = 14.6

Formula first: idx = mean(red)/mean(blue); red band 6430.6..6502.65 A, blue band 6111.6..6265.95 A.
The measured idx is 2.0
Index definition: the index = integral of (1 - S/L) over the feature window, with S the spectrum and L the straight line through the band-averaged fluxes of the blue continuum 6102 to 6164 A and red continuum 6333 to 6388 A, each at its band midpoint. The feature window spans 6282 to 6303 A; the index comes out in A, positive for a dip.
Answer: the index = 5.6 A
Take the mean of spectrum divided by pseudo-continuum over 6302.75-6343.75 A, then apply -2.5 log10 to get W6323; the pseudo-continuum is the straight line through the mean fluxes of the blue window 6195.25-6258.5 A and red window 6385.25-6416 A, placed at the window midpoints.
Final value -0.16 mag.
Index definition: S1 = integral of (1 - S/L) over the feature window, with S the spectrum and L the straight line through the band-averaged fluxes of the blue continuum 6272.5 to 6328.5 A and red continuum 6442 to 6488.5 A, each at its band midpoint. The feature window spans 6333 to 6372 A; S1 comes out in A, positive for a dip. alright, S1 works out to -3.3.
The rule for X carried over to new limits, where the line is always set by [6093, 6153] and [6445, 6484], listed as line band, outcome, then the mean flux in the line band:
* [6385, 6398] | 0.371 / 10.1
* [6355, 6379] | 0.249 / 11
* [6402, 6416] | 0.074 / 13.5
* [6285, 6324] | 0.387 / 9.18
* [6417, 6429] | 0.130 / 12.9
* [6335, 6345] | 0.147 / 11.8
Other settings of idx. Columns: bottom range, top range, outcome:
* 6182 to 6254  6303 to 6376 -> 1.98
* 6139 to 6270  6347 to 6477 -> 1.91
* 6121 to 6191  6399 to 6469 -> 1.57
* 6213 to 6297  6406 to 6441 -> 2.10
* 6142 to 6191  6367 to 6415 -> 1.44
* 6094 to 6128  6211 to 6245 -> 0.49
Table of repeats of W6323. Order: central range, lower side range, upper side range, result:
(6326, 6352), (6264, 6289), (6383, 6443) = -0.21 mag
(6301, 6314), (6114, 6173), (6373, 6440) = 0.17 mag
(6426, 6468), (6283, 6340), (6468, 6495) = 0.05 mag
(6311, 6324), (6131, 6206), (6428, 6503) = 0.09 mag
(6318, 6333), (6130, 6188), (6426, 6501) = 0.15 mag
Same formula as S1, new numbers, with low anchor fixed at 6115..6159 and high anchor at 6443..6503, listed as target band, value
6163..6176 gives 5.6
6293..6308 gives 4.8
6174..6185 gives 4.5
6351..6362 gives 1.4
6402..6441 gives 3.3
